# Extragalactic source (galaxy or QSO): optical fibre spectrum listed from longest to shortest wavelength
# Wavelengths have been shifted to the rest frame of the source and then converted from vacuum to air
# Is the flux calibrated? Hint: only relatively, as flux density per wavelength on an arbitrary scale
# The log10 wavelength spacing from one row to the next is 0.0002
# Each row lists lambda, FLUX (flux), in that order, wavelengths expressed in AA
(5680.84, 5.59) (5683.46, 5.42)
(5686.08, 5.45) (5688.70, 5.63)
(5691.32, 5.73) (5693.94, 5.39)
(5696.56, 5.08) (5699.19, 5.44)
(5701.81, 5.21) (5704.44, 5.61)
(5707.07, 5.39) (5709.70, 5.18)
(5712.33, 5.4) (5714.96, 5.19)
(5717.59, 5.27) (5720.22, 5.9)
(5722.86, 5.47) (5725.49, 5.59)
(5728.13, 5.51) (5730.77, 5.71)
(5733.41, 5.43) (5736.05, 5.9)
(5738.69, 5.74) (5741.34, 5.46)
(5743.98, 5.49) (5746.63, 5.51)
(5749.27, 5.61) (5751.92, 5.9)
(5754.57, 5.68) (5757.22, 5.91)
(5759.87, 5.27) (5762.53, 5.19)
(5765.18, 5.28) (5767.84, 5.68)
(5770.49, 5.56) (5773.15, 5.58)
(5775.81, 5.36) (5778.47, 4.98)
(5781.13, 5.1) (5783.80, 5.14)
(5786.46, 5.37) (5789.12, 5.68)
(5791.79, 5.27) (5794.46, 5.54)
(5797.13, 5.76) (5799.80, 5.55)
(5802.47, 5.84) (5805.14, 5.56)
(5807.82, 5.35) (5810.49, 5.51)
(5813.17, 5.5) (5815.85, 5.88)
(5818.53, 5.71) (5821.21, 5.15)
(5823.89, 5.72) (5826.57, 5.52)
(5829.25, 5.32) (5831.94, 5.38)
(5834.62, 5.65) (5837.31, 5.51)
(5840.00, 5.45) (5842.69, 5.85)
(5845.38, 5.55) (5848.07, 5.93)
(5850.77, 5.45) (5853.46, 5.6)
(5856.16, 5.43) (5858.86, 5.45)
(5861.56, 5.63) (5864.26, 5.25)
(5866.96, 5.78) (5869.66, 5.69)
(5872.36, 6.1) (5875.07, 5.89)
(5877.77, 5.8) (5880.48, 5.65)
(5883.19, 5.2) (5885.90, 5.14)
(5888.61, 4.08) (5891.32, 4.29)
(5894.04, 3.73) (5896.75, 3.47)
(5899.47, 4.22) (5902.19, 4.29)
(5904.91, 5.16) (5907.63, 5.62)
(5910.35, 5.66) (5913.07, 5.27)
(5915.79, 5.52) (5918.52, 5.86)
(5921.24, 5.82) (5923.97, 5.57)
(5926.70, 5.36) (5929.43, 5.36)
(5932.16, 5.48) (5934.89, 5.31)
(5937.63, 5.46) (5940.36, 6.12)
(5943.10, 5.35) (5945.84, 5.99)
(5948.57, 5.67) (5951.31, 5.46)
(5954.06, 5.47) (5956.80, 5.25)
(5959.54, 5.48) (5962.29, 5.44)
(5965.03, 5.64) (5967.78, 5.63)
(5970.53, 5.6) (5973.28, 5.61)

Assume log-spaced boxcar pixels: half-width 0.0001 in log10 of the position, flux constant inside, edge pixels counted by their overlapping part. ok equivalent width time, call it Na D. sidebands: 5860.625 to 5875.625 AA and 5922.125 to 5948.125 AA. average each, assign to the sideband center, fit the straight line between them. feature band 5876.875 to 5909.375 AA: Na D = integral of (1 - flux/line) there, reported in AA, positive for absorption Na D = 5.4 AA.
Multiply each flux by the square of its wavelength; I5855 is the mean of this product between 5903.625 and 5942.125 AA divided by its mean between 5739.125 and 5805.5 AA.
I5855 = 1.06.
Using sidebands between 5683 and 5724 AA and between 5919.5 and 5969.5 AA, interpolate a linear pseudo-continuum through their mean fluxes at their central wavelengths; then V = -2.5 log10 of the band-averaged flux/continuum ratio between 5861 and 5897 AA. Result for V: 0.07 mag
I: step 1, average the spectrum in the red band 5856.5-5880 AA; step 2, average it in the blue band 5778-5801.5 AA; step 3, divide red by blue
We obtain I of 1.1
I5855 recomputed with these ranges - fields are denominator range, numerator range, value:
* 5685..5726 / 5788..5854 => 1.07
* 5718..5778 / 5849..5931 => 0.99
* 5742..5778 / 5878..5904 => 0.86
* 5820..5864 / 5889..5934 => 0.93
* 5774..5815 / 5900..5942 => 1.04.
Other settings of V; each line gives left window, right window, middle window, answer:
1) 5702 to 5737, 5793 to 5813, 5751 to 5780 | 0.01 mag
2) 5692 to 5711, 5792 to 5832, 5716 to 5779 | -0.02 mag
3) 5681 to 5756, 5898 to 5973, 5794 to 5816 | -0.02 mag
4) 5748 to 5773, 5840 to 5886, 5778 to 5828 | 0.02 mag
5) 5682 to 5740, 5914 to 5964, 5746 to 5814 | 0.00 mag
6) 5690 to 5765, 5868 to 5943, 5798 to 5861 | -0.04 mag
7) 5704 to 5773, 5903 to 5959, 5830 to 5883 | -0.02 mag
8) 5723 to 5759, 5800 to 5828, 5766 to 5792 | 0.05 mag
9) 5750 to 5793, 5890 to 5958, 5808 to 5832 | -0.03 mag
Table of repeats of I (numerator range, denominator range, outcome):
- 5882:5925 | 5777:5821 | 0.90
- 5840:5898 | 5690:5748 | 0.96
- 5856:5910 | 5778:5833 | 0.93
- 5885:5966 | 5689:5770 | 0.95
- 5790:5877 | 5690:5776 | 1.02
